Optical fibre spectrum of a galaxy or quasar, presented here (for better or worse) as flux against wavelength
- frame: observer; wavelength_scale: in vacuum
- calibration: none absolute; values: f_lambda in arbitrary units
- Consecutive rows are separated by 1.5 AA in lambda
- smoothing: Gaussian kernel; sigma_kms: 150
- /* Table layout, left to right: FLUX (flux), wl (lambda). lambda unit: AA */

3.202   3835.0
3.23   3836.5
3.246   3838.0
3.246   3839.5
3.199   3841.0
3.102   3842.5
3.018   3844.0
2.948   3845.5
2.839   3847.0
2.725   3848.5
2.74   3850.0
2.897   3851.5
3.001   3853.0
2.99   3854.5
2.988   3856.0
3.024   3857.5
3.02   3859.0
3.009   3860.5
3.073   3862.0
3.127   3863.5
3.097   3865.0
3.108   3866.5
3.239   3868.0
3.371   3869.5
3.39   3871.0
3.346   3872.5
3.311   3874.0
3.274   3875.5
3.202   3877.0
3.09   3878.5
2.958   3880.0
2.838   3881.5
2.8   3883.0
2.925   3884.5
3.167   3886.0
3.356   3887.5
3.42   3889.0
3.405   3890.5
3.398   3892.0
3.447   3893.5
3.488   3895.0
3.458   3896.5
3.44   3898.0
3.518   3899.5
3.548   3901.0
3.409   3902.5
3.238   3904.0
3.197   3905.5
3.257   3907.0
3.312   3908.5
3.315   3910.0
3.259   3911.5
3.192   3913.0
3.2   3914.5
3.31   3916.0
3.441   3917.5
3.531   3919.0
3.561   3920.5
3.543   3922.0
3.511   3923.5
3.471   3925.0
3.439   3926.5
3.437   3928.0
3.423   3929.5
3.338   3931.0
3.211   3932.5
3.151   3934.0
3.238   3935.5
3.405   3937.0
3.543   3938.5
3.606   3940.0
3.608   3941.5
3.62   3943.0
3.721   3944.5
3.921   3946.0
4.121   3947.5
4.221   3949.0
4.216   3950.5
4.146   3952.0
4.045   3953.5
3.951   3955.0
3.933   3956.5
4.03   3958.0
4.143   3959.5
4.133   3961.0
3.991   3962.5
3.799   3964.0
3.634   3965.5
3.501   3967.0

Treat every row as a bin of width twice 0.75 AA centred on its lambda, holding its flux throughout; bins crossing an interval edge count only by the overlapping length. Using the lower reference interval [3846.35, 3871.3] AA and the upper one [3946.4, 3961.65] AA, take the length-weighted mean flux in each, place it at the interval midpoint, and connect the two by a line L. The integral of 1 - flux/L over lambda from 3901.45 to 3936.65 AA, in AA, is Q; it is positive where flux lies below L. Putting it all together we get 3.32 AA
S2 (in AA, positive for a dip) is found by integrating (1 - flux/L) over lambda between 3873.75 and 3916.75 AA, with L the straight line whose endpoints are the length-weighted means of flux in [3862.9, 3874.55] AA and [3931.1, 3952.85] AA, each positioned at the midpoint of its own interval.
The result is 1.8 AA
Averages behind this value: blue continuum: 3.25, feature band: 3.27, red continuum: 3.69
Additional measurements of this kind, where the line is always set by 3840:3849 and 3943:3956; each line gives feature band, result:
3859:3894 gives 1.2 AA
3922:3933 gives 1.1 AA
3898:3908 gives 0.5 AA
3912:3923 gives 0.9 AA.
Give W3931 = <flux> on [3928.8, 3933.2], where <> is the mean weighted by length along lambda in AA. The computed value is 3.32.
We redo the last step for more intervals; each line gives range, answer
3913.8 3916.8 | 3.26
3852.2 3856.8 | 2.99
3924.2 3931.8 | 3.42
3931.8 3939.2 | 3.31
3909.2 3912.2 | 3.29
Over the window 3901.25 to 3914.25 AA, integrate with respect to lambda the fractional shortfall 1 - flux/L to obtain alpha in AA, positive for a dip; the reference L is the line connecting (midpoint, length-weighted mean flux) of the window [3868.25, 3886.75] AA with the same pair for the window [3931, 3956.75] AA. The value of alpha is 0.5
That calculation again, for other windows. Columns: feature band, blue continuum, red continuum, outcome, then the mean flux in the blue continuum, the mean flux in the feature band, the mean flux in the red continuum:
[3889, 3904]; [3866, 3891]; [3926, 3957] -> -0.5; 3.19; 3.44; 3.68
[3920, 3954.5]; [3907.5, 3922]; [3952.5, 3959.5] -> 0.8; 3.36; 3.63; 4.01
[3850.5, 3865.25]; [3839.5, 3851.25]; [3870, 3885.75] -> 0.0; 2.96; 3.02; 3.12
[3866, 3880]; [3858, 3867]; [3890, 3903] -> -0.2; 3.07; 3.25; 3.46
